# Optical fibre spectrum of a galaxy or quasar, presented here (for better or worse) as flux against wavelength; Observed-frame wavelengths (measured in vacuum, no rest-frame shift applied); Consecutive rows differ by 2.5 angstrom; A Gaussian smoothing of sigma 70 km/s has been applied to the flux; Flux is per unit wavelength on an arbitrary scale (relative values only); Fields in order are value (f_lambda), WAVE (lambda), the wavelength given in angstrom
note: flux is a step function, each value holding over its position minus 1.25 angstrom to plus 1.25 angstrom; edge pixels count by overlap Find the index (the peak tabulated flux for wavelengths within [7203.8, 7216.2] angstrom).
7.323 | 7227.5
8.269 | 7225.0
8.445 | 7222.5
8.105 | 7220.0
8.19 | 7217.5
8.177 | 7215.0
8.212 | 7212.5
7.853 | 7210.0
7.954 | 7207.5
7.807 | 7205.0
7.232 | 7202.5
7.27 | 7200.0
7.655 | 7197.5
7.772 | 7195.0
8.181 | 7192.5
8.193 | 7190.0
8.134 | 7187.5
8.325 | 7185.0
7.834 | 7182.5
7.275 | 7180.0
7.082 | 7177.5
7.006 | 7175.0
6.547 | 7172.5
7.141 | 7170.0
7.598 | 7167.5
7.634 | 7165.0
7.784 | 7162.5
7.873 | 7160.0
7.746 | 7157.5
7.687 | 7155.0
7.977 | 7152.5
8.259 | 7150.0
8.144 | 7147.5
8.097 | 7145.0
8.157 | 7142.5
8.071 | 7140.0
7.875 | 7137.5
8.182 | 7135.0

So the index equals 8.212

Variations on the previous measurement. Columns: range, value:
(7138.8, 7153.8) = 8.259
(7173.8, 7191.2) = 8.325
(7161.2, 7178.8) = 7.784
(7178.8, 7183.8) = 7.834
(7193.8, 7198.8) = 7.772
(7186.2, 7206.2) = 8.193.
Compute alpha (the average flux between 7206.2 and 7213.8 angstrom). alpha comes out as 8.01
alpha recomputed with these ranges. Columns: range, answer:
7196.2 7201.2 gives 7.47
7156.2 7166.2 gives 7.76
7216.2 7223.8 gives 8.25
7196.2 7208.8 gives 7.59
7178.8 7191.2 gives 7.95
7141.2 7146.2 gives 8.13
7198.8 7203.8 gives 7.26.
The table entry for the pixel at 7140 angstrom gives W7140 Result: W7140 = 8.071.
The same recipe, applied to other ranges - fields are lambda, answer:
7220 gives 8.105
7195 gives 7.772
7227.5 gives 7.323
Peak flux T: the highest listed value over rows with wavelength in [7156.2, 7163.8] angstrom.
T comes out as 7.873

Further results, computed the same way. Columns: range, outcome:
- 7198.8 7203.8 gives 7.27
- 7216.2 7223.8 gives 8.445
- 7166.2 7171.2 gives 7.598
